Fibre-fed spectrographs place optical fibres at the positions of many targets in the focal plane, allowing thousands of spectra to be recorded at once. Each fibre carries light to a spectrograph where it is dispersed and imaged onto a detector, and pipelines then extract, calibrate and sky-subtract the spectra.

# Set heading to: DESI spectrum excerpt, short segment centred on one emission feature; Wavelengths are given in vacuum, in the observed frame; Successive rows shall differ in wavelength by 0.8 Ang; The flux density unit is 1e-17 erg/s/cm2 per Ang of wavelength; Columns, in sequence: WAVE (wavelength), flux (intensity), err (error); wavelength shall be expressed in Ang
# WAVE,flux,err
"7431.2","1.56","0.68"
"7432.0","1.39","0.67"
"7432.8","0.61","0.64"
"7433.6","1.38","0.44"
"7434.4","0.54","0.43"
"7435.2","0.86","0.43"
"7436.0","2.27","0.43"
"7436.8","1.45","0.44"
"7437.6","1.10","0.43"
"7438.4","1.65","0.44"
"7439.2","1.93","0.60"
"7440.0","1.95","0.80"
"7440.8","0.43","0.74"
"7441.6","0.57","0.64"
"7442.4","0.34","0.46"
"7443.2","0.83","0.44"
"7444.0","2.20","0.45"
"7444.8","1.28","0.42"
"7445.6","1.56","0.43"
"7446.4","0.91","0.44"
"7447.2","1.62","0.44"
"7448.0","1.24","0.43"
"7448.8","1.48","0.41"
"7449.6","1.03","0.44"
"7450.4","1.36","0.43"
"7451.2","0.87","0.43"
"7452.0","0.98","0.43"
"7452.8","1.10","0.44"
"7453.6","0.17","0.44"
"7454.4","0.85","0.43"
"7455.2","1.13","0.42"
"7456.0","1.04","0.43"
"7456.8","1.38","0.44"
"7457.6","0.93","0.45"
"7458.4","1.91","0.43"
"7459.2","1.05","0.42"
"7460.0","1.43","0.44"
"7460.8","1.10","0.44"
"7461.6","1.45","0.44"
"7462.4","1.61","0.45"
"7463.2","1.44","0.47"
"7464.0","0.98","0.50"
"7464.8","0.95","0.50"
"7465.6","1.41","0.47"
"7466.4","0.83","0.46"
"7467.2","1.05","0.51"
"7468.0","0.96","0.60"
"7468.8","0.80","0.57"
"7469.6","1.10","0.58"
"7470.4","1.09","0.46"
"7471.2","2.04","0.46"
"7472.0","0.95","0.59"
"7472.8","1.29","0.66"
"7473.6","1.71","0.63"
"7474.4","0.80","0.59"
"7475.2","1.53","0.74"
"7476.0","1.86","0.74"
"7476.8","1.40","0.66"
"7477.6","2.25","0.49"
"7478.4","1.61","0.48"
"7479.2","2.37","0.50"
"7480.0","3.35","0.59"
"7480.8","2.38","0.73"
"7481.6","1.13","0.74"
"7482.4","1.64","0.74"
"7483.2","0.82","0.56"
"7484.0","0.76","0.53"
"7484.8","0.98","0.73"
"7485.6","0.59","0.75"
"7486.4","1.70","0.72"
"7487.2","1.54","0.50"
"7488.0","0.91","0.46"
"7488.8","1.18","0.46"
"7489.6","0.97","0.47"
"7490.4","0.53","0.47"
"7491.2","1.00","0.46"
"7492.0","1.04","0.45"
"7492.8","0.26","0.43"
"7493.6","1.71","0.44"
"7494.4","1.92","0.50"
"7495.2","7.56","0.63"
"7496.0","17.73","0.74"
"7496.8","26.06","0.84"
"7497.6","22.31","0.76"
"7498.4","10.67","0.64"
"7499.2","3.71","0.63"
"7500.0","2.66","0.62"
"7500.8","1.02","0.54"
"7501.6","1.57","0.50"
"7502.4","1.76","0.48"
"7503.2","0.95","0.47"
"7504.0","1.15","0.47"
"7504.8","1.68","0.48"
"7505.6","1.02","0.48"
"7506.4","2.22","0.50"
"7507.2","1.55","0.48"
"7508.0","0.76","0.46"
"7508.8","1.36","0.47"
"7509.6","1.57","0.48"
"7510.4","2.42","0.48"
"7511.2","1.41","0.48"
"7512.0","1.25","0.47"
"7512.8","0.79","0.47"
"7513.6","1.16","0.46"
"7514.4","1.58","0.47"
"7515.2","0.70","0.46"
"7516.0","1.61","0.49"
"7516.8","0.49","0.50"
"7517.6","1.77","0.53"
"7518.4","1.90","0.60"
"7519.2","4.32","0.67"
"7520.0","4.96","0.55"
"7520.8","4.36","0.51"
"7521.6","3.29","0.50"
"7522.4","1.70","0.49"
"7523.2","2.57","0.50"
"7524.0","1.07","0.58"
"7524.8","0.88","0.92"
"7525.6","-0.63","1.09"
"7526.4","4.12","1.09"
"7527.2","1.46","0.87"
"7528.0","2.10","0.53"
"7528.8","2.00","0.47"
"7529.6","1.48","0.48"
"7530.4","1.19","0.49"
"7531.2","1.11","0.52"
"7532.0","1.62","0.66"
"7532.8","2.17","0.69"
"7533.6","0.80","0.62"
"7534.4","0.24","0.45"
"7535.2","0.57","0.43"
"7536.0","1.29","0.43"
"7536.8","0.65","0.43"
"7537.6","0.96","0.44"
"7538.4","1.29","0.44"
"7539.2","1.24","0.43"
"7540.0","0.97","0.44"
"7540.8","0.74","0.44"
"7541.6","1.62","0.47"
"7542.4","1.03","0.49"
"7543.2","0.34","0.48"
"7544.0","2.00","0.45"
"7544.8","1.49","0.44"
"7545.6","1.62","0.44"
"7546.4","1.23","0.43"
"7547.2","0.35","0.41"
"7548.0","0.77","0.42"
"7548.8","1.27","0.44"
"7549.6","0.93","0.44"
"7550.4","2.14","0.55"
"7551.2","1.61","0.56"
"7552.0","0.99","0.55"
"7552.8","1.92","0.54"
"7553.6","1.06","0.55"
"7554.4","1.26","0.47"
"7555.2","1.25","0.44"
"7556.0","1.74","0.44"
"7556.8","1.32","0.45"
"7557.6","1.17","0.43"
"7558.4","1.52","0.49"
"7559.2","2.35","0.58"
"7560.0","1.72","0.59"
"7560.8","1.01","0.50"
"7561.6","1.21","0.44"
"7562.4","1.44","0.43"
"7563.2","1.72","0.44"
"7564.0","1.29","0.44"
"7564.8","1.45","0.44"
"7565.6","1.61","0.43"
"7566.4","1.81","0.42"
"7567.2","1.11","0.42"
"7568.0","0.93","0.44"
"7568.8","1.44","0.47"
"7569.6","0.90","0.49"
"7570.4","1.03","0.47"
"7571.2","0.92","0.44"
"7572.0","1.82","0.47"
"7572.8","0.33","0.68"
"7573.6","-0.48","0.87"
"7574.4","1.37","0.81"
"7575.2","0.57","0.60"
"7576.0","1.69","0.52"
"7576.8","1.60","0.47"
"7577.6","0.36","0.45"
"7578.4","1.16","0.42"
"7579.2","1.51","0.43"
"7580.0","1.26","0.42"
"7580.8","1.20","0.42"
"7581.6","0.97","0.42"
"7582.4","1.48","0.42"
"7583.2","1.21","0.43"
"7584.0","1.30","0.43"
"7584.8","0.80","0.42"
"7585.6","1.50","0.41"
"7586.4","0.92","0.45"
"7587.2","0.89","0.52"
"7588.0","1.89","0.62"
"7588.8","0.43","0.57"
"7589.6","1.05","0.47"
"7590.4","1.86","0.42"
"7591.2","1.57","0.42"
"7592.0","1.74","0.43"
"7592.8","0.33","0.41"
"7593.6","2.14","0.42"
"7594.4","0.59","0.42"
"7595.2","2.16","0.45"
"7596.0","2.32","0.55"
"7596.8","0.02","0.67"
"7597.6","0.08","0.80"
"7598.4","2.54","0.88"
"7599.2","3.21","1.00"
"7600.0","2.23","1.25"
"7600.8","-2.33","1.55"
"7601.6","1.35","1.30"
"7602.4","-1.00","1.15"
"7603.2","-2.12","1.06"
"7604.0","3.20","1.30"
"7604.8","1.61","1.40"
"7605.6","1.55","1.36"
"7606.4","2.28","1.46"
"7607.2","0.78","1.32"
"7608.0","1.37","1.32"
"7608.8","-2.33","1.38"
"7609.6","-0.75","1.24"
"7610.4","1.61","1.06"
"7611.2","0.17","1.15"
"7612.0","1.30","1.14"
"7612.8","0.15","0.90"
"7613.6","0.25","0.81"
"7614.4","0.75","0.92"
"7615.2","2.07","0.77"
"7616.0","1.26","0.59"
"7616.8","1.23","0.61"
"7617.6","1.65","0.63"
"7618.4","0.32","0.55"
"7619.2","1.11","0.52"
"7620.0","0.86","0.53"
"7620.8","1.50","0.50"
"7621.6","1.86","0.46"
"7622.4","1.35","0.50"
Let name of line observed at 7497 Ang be H-alpha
